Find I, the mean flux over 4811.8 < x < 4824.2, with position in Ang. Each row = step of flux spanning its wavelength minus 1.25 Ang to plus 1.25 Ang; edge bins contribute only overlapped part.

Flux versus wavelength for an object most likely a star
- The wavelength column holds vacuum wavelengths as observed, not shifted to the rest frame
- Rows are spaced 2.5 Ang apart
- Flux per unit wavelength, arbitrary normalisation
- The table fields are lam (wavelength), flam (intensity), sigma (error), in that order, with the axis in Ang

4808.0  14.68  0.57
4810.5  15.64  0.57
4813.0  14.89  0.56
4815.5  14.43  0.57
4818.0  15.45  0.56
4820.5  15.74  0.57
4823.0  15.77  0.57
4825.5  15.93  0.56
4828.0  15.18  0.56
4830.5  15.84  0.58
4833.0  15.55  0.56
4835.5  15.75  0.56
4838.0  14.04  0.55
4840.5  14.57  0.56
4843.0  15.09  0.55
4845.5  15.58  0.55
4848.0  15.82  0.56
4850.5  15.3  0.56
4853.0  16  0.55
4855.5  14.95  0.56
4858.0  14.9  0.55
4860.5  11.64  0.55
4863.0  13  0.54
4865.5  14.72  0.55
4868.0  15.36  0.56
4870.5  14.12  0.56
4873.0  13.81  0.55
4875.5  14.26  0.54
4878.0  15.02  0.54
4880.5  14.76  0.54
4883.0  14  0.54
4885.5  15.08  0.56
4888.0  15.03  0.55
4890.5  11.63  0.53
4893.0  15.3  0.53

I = 15.3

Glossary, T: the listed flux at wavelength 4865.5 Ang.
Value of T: 14.72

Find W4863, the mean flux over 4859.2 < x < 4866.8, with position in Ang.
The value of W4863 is 13.1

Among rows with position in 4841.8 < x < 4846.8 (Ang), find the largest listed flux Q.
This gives 15.58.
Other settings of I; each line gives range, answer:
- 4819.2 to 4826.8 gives 15.8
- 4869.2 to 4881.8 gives 14.4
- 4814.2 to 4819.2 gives 14.9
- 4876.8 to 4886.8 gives 14.7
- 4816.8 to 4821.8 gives 15.6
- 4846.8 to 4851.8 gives 15.6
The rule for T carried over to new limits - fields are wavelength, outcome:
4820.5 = 15.74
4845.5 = 15.58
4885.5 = 15.08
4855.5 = 14.95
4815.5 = 14.43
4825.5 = 15.93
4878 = 15.02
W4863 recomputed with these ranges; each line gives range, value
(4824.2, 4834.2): 15.6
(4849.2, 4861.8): 14.6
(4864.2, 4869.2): 15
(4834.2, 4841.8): 14.8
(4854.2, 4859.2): 14.9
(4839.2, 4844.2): 14.8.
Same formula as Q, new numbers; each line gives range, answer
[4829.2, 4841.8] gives 15.84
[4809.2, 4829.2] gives 15.93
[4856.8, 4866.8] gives 14.9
